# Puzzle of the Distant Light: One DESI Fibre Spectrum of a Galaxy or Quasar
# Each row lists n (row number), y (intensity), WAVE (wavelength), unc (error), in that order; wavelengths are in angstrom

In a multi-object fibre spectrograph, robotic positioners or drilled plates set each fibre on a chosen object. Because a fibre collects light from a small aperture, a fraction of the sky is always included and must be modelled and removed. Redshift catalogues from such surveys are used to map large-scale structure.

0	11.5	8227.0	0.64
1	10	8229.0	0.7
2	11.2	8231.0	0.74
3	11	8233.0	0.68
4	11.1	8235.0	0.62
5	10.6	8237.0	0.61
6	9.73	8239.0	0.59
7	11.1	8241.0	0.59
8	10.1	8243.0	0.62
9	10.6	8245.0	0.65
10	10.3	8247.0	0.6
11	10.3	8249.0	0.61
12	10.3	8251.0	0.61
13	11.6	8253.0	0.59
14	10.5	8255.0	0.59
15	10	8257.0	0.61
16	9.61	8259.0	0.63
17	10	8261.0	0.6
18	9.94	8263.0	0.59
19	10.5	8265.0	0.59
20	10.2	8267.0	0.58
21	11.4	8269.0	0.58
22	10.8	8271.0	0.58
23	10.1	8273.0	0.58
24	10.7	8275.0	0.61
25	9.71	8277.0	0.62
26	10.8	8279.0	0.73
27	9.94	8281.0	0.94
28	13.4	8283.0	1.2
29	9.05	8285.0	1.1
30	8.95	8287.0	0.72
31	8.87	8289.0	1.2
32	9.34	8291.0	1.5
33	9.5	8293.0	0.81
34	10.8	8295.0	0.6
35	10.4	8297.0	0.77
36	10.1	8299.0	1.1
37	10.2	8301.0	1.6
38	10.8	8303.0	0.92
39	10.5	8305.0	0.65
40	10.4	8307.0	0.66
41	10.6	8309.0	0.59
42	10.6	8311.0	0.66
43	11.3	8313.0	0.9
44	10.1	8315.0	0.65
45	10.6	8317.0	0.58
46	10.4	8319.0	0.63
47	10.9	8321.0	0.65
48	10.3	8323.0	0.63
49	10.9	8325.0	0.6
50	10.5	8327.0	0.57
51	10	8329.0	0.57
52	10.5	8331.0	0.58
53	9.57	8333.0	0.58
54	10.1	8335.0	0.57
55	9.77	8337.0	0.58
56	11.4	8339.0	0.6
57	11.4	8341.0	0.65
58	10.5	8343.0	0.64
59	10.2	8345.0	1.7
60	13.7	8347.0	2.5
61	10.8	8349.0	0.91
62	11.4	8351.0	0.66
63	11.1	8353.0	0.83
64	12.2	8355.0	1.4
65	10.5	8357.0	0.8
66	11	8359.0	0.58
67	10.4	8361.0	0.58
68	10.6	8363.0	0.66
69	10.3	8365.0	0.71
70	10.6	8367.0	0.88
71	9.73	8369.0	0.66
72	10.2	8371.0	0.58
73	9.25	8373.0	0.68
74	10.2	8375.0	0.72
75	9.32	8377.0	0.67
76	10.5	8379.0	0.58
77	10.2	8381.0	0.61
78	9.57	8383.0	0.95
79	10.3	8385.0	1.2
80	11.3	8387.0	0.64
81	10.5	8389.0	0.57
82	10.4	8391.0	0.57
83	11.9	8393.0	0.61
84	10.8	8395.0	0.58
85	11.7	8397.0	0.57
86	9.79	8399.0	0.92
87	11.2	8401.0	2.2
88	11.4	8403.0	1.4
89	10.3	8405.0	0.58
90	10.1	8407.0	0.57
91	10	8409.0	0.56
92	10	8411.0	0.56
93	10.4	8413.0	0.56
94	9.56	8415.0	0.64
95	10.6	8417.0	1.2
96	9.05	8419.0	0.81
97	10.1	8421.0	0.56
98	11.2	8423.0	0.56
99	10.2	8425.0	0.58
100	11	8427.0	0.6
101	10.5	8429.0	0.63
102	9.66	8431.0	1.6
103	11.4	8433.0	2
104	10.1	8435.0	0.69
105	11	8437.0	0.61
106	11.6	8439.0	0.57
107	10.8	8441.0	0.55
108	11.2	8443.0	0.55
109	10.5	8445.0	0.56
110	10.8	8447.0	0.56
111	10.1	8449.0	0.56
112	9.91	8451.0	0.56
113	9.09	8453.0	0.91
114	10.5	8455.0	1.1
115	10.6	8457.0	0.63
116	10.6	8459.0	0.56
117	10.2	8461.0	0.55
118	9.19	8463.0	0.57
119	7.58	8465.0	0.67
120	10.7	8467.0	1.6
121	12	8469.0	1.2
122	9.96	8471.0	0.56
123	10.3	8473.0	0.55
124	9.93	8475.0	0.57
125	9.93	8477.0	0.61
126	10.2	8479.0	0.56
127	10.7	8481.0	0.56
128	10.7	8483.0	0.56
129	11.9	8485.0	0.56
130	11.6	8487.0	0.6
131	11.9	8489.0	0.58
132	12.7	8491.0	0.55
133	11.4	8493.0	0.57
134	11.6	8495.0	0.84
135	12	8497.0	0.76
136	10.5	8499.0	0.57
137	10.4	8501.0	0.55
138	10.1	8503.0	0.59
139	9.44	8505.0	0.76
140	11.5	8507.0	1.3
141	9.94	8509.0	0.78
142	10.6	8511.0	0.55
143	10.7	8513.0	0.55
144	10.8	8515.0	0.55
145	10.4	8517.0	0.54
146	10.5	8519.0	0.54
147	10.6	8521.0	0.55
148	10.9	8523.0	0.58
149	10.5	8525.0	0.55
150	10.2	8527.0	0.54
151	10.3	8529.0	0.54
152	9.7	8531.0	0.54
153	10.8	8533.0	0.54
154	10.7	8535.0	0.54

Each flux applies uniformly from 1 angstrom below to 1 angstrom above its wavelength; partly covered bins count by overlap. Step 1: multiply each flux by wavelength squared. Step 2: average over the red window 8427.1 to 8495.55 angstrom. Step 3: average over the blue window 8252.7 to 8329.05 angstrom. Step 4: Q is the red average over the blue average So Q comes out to 1.1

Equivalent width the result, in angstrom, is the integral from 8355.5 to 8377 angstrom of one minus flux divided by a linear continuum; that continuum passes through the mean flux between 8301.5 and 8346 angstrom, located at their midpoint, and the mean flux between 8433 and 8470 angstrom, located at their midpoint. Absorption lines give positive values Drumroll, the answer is 0.4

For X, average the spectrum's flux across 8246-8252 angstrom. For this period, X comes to 10.3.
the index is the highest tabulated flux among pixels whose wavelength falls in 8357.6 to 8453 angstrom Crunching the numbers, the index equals 11.9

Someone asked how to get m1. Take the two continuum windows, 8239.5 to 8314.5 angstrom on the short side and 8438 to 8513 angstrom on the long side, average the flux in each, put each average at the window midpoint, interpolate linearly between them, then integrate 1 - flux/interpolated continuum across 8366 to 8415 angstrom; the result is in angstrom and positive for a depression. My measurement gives 0.5 angstrom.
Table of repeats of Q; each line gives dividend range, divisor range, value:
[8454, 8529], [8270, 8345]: 1.07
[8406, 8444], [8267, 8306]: 1.05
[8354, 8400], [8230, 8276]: 1.03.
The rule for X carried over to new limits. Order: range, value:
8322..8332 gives 10.4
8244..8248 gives 10.4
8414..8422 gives 9.83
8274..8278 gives 10.2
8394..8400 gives 10.8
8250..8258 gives 10.6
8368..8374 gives 9.73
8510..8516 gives 10.7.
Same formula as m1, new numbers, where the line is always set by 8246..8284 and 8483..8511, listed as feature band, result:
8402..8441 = 1.74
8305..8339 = 0.75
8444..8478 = 2.82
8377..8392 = 0.70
